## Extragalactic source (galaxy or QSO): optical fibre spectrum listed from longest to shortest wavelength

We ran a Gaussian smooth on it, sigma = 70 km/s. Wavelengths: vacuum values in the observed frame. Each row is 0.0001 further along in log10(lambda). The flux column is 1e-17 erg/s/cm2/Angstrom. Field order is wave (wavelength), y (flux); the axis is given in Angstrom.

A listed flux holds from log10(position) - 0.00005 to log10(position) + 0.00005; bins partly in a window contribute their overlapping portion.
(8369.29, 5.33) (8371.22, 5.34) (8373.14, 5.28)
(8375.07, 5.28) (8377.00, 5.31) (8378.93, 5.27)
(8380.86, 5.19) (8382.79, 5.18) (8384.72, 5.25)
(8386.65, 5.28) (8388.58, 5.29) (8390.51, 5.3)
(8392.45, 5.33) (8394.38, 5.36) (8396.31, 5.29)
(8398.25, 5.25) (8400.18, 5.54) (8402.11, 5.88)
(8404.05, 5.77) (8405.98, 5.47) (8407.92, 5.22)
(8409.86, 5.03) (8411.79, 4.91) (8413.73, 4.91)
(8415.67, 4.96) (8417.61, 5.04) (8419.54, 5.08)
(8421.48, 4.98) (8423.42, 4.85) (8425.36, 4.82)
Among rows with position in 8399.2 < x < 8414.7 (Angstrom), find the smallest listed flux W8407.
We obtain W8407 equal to 4.91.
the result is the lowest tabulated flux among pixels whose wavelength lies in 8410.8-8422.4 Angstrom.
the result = 4.91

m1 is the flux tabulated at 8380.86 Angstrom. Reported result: 5.19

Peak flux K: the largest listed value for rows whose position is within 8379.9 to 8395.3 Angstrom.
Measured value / 5.36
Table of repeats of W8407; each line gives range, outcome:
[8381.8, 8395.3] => 5.18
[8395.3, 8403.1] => 5.25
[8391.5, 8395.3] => 5.33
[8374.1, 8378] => 5.28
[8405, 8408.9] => 5.22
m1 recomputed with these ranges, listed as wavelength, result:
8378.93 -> 5.27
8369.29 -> 5.33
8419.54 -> 5.08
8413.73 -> 4.91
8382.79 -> 5.18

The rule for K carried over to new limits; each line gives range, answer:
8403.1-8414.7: 5.77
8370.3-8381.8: 5.34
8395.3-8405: 5.88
